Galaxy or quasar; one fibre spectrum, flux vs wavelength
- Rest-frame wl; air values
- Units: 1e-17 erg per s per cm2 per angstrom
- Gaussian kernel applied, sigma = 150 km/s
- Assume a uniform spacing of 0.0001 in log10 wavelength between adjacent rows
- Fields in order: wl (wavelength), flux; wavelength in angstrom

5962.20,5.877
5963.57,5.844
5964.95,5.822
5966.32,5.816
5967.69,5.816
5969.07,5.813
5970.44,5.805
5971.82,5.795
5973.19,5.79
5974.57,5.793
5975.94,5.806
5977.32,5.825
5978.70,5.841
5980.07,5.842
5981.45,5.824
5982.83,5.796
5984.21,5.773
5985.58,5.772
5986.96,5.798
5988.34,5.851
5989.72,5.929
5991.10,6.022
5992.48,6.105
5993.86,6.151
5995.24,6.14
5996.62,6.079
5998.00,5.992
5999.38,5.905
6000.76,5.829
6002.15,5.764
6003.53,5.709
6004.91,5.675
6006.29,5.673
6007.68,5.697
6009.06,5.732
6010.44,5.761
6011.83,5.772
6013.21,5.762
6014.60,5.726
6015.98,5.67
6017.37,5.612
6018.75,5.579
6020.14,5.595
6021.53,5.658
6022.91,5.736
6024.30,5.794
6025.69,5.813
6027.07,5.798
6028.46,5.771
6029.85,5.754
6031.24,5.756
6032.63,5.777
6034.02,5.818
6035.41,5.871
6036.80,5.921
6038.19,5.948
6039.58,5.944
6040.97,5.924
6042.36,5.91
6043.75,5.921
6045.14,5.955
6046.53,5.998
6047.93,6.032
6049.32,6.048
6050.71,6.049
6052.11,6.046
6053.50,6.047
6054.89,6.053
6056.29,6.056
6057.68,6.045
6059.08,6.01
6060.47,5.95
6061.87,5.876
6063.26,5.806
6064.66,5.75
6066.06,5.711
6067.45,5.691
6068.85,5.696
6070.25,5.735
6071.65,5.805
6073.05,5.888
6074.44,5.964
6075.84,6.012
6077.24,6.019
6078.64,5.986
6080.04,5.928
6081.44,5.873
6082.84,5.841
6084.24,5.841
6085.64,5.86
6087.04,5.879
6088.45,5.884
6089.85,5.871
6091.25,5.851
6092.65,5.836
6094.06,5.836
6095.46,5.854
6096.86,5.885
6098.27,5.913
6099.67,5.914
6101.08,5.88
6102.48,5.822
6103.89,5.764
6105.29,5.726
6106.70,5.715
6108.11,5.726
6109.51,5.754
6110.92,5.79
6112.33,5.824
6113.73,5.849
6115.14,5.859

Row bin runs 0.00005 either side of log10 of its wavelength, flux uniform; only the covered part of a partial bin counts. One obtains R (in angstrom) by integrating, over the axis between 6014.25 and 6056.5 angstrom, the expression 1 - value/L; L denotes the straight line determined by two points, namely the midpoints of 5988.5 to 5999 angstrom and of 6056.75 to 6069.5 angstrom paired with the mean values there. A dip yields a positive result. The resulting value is 0.5 angstrom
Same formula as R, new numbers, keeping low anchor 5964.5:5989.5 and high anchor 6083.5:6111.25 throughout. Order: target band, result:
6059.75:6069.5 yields 0.07 angstrom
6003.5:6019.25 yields 0.32 angstrom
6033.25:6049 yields -0.30 angstrom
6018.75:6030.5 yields 0.18 angstrom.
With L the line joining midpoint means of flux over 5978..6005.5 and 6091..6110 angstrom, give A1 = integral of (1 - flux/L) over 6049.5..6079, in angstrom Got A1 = -0.4 angstrom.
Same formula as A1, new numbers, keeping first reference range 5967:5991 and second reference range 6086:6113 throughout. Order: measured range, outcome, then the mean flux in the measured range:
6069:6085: -0.2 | 5.89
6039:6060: -0.6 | 6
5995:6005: -0.1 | 5.89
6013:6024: 0.3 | 5.67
